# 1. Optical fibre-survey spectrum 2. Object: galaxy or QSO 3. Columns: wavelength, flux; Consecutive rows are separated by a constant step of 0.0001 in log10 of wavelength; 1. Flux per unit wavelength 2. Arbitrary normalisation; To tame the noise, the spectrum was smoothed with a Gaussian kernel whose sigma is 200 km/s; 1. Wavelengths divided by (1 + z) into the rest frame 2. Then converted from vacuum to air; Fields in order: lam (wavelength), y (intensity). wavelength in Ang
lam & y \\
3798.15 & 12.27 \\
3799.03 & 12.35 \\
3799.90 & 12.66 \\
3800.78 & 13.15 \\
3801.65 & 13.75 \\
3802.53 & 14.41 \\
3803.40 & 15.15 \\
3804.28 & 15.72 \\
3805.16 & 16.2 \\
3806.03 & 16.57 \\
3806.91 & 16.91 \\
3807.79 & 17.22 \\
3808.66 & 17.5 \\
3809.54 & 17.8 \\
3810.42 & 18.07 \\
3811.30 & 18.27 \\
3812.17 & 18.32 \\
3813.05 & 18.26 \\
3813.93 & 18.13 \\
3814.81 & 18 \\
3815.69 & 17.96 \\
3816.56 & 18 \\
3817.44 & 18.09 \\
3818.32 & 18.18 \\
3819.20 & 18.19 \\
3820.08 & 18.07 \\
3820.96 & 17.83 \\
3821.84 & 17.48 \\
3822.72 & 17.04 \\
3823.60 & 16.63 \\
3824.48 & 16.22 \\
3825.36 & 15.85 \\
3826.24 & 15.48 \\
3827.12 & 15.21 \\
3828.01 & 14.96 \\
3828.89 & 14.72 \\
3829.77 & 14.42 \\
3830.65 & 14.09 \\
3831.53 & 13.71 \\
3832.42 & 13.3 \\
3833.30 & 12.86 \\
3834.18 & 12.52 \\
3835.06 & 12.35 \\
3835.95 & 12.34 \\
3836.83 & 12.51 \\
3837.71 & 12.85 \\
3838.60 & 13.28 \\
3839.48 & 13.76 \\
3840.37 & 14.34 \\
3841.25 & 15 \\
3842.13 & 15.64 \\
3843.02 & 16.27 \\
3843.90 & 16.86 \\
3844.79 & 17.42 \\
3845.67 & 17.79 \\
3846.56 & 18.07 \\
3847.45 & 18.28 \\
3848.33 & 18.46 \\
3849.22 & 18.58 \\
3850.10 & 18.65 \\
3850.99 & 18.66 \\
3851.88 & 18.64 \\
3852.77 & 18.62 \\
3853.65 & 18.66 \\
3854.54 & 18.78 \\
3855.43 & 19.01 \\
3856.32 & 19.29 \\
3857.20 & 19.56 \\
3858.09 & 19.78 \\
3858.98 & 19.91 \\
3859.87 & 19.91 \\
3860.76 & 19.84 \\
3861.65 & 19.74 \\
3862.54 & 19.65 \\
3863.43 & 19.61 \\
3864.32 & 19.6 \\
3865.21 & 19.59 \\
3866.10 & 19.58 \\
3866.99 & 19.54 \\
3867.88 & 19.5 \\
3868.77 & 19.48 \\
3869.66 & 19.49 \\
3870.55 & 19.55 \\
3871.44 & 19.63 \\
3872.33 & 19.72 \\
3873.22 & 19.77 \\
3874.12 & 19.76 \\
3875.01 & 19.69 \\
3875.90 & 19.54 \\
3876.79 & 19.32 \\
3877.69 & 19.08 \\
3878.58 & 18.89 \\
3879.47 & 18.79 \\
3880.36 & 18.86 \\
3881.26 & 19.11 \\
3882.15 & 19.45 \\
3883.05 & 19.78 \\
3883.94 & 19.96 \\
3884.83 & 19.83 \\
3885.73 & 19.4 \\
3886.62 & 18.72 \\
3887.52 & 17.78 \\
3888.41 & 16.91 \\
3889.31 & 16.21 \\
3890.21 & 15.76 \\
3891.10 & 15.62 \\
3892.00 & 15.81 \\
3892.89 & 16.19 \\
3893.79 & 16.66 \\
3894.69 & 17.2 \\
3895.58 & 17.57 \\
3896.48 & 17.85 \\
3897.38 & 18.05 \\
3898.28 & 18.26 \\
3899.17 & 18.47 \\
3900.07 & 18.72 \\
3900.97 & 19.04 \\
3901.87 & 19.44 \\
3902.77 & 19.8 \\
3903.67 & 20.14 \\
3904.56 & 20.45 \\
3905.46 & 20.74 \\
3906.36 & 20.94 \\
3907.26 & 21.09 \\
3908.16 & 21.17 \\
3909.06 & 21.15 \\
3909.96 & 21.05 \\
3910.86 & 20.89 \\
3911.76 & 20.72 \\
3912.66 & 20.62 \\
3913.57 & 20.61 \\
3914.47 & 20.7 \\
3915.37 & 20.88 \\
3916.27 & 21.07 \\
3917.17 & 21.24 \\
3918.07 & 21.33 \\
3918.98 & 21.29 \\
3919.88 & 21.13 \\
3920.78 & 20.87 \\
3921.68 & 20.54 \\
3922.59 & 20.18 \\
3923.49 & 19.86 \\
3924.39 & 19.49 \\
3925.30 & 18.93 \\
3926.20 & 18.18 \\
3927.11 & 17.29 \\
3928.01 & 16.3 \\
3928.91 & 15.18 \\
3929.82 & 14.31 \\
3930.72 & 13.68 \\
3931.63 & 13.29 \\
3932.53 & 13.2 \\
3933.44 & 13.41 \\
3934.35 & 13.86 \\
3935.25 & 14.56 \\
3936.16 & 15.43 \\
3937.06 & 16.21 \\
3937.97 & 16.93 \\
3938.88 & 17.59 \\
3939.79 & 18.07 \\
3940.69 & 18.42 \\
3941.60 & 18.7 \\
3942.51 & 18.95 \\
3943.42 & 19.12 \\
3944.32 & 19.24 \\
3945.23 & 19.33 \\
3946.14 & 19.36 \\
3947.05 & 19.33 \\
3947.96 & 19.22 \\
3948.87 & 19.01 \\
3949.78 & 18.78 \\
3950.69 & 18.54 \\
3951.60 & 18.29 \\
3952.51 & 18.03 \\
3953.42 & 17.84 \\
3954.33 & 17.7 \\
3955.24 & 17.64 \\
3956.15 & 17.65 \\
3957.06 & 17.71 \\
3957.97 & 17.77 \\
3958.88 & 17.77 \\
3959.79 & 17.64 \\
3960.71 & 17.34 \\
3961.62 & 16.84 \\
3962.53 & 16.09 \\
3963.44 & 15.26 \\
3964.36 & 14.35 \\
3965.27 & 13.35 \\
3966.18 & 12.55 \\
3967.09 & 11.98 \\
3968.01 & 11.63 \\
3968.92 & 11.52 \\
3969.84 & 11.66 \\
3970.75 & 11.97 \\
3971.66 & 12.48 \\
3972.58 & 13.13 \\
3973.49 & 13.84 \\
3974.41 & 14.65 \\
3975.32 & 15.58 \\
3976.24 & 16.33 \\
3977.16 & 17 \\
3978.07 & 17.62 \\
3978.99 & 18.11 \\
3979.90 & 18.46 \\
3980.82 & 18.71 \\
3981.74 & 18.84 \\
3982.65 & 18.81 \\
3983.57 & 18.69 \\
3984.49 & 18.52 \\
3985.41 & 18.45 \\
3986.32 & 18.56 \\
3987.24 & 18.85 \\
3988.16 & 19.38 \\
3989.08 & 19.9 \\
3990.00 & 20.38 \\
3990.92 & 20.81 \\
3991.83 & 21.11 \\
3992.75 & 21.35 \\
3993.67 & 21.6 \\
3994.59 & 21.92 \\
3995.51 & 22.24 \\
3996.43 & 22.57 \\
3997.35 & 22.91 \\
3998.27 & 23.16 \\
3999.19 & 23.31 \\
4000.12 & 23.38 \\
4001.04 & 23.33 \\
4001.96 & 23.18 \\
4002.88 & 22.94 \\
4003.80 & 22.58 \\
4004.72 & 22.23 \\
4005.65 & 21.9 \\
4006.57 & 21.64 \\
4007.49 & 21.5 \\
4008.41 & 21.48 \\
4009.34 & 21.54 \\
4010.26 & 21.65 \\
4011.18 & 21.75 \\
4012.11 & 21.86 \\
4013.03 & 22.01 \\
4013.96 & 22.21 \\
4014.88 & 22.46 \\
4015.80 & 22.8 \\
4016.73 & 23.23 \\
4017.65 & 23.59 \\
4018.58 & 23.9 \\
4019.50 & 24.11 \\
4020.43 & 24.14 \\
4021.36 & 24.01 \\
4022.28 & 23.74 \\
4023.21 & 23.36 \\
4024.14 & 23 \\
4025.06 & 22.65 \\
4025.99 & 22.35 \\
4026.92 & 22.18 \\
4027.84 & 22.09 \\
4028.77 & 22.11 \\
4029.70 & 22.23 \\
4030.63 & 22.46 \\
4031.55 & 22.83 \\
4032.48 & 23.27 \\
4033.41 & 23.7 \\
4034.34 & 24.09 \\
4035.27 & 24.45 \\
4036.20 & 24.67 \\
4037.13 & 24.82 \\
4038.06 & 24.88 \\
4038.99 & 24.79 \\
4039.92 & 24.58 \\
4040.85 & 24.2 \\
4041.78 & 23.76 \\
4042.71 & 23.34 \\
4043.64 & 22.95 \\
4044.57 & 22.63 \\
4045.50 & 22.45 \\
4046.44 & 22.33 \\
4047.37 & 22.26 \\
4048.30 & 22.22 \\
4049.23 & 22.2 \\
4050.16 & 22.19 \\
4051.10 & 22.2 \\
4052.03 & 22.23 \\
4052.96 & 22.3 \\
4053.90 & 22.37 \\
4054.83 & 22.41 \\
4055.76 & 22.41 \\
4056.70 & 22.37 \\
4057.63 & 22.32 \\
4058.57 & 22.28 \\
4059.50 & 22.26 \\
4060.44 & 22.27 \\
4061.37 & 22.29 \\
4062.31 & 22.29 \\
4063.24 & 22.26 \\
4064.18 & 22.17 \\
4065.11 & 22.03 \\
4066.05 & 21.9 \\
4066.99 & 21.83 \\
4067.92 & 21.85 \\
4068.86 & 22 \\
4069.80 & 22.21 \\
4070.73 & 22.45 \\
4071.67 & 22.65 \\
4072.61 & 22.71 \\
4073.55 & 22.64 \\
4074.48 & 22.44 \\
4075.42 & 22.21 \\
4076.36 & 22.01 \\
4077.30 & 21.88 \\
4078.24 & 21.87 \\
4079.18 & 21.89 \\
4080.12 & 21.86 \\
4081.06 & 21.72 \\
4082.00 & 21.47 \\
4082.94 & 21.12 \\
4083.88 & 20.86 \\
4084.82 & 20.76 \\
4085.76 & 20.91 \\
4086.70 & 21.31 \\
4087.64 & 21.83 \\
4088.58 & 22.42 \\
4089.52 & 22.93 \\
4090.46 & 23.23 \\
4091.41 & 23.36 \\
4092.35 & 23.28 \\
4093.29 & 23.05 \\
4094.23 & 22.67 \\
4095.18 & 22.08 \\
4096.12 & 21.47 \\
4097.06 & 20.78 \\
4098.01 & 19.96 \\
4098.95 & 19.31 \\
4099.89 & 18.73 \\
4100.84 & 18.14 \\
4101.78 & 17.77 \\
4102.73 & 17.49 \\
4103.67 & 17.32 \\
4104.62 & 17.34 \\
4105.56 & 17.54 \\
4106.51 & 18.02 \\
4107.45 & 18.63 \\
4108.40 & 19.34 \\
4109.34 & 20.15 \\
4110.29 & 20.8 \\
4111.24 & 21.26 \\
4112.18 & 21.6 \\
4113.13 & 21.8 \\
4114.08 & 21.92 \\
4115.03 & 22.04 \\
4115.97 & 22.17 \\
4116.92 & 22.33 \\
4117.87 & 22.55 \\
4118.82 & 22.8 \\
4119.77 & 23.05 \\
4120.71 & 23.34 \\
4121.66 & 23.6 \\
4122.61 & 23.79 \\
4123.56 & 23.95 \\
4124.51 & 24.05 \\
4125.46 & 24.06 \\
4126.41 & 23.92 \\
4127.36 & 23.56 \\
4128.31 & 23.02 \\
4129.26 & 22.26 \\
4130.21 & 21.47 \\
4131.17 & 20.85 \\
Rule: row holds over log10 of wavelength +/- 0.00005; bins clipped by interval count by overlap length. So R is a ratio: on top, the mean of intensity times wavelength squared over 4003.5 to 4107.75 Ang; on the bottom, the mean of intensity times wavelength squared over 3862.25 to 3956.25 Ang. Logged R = 1.27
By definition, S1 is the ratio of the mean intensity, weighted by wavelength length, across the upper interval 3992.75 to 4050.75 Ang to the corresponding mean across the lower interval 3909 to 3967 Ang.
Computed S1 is 1.28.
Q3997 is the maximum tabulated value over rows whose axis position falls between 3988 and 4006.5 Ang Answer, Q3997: 23.38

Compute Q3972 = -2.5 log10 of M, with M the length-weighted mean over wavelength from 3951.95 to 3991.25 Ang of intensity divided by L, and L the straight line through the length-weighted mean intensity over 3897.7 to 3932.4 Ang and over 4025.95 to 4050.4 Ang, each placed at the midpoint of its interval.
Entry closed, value 0.27 mag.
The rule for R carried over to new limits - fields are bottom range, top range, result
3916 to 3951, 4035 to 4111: 1.30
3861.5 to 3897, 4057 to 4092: 1.30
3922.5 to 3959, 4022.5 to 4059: 1.39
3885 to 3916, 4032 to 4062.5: 1.31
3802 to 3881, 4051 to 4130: 1.41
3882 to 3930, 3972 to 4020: 1.13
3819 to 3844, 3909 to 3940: 1.28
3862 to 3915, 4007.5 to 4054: 1.29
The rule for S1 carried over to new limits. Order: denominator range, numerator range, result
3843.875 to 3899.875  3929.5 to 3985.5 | 0.88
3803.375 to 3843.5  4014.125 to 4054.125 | 1.46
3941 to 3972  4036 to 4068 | 1.37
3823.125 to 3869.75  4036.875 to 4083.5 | 1.33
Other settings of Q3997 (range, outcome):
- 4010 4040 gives 24.88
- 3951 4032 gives 24.14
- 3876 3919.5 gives 21.33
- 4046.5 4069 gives 22.41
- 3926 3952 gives 19.36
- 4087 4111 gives 23.36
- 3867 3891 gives 19.96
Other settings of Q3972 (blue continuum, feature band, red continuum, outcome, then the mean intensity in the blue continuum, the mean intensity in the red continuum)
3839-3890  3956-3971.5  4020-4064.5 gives 0.383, 18.7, 22.9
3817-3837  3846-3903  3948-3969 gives -0.192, 15.3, 16.5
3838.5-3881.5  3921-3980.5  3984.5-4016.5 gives 0.235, 18.6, 21.6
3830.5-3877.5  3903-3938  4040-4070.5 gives 0.027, 17.6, 22.4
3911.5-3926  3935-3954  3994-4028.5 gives 0.164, 20.5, 22.7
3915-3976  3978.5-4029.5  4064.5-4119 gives -0.163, 16.9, 21.2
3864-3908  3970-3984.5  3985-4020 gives 0.291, 18.9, 21.9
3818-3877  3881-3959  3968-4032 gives 0.021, 17.4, 20.5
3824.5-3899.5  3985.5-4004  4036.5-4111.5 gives -0.075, 17.5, 21.7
